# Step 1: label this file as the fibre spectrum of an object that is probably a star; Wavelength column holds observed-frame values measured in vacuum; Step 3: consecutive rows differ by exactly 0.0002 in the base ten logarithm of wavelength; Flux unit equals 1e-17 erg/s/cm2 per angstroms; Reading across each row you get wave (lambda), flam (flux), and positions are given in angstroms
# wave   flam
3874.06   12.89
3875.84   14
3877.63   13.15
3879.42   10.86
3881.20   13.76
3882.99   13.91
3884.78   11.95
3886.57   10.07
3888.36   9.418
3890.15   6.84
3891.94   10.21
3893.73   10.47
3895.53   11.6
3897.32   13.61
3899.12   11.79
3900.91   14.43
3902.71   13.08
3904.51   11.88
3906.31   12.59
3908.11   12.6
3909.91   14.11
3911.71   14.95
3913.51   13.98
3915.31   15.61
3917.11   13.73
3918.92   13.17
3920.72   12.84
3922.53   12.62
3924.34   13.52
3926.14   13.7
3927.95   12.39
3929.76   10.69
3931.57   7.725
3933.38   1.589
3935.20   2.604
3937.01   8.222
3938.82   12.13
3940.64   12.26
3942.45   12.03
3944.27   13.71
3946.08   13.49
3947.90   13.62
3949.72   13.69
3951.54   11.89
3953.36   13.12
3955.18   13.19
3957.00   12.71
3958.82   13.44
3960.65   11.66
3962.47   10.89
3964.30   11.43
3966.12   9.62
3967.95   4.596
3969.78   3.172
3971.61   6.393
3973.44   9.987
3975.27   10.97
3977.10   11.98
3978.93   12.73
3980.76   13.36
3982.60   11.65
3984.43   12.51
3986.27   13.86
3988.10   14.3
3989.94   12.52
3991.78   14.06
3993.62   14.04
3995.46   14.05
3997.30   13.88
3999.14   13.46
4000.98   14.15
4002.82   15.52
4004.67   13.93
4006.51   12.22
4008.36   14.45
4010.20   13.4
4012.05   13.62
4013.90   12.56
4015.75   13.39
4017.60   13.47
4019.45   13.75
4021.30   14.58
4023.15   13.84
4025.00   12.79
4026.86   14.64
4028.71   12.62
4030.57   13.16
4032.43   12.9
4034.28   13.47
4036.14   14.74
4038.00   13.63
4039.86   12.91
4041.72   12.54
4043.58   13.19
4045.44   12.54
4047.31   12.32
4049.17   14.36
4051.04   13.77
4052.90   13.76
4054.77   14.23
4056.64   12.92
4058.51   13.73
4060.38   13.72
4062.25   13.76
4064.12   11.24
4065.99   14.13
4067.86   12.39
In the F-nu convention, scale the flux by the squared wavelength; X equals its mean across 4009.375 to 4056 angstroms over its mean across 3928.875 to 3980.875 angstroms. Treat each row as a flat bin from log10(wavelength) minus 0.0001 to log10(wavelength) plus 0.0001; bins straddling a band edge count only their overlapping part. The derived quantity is 1.34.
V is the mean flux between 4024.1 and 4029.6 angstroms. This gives 13.4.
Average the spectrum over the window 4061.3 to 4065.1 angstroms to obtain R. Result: 12.5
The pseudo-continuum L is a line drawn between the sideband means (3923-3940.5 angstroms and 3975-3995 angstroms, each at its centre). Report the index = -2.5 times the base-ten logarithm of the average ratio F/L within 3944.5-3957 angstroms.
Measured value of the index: -0.229 mag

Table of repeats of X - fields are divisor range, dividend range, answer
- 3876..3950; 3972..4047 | 1.18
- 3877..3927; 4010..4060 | 1.15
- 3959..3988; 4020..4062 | 1.33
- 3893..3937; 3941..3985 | 0.98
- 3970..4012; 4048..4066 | 1.10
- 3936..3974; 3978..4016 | 1.26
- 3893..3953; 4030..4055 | 1.18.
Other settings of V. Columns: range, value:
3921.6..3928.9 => 13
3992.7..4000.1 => 13.9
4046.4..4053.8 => 13.6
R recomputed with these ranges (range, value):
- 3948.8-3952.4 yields 12.8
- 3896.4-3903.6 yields 13.2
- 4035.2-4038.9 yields 14.2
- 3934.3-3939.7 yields 7.65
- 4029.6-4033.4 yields 13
